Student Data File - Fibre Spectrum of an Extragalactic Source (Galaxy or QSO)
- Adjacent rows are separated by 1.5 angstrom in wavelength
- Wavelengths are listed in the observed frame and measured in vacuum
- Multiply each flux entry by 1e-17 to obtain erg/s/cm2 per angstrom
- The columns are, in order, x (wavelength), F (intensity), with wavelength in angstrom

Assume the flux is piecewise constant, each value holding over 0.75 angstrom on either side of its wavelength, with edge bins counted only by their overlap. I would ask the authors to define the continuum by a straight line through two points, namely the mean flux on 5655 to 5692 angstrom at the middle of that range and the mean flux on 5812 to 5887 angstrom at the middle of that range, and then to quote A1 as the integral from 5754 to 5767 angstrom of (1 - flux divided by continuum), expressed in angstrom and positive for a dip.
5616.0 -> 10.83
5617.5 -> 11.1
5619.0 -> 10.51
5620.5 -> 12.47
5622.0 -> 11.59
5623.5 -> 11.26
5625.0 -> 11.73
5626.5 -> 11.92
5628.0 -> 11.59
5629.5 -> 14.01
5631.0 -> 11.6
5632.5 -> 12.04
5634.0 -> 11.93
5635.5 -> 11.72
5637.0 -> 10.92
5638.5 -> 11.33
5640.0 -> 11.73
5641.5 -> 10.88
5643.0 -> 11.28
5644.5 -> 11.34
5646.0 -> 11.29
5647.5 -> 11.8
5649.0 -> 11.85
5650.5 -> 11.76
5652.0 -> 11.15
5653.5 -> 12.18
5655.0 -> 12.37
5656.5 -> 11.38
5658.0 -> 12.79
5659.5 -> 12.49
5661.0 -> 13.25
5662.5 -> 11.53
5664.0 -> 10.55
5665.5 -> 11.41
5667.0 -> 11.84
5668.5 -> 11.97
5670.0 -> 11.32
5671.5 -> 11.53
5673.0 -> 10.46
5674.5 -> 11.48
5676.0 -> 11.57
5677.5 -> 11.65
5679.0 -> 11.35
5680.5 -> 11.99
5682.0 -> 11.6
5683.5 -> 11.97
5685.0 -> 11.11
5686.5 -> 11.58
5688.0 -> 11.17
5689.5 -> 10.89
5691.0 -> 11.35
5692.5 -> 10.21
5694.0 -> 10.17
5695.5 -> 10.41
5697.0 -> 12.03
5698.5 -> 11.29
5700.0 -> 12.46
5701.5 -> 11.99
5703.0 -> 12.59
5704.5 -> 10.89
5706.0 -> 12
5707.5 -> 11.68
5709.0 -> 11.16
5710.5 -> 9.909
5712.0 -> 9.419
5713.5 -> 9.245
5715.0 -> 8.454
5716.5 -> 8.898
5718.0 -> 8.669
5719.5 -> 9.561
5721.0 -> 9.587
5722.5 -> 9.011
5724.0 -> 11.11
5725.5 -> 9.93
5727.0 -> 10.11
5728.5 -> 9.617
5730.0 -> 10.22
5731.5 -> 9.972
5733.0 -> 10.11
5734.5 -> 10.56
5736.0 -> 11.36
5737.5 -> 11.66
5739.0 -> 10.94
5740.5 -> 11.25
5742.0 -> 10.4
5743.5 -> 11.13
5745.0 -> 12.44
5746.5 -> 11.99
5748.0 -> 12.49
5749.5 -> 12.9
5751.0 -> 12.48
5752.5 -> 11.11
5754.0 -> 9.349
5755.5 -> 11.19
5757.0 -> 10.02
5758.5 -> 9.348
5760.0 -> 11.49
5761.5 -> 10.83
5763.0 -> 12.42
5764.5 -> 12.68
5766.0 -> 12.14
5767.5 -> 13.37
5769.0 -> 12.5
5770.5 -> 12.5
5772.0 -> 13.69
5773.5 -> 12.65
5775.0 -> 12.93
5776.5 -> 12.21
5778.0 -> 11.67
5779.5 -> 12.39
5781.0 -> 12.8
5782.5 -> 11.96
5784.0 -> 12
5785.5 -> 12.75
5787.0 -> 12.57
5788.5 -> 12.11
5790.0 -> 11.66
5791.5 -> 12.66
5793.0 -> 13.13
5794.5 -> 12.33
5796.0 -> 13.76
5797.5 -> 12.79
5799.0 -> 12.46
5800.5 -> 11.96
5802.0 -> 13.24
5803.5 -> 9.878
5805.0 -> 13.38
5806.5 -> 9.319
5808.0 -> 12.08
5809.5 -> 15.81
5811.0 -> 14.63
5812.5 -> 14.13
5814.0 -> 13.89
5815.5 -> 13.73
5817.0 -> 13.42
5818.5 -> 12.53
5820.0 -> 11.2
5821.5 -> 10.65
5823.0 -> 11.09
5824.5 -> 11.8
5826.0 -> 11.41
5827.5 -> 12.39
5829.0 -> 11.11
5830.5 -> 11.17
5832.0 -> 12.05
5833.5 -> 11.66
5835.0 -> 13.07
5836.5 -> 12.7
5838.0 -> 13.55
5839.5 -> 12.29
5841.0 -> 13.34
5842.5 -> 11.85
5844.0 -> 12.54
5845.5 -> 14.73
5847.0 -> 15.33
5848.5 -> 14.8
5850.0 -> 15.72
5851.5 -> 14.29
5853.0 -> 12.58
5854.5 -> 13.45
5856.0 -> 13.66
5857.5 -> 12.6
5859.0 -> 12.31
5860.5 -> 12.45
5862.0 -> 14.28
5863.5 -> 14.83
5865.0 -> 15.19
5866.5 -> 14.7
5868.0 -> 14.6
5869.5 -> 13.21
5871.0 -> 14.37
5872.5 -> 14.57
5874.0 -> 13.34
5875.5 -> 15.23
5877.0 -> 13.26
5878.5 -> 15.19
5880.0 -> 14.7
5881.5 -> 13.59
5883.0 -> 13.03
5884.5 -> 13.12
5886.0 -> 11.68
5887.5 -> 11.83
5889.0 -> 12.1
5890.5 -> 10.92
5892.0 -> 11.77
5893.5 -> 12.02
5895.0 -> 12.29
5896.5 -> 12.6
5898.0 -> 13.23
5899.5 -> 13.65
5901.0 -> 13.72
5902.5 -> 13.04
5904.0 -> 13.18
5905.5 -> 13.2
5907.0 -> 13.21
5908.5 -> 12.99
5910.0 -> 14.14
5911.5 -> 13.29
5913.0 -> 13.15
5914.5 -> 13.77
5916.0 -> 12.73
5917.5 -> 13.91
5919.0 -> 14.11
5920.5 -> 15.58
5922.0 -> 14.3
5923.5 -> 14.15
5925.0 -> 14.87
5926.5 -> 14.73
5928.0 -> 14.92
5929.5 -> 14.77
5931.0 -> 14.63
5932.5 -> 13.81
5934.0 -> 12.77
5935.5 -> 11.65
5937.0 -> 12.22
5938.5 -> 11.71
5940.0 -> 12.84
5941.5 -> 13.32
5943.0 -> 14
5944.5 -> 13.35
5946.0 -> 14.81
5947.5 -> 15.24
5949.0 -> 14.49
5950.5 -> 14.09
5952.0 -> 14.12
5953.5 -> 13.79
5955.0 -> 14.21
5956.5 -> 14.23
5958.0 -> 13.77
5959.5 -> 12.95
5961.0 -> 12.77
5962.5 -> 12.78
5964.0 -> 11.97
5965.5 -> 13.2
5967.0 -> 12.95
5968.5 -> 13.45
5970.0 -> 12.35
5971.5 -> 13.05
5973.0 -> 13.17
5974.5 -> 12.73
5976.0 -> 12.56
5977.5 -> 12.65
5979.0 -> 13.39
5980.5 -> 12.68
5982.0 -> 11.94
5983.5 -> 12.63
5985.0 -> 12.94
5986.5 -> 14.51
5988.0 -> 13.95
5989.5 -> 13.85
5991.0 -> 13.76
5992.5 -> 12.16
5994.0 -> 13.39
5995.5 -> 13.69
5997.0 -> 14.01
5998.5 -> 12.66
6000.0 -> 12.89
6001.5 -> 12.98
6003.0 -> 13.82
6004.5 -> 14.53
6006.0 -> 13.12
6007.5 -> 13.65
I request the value 1.3 angstrom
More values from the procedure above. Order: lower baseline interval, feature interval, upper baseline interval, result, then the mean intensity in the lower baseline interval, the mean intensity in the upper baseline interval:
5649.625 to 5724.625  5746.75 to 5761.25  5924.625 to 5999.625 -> 0.6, 11.1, 13.4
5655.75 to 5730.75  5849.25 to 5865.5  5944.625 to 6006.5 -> -1.8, 11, 13.4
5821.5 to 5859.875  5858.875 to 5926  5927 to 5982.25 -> -2.3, 12.8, 13.4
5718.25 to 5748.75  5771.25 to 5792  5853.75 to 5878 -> -1.1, 10.6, 13.9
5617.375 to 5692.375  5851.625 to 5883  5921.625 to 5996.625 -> -2.4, 11.6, 13.4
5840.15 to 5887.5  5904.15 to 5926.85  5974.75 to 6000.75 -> -0.5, 13.8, 13.1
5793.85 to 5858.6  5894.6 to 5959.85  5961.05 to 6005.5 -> -3.4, 12.8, 13.1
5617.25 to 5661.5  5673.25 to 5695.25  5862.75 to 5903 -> 1.5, 11.8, 13.4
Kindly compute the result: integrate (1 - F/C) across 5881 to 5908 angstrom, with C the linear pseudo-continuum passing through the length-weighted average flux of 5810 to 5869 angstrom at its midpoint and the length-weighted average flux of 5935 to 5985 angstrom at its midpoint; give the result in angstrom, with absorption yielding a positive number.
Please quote 1.0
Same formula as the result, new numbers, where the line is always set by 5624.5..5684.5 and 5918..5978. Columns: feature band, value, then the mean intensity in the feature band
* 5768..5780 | -0.1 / 12.6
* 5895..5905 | 0.1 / 13.2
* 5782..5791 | 0.3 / 12.2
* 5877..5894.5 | 0.6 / 12.7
